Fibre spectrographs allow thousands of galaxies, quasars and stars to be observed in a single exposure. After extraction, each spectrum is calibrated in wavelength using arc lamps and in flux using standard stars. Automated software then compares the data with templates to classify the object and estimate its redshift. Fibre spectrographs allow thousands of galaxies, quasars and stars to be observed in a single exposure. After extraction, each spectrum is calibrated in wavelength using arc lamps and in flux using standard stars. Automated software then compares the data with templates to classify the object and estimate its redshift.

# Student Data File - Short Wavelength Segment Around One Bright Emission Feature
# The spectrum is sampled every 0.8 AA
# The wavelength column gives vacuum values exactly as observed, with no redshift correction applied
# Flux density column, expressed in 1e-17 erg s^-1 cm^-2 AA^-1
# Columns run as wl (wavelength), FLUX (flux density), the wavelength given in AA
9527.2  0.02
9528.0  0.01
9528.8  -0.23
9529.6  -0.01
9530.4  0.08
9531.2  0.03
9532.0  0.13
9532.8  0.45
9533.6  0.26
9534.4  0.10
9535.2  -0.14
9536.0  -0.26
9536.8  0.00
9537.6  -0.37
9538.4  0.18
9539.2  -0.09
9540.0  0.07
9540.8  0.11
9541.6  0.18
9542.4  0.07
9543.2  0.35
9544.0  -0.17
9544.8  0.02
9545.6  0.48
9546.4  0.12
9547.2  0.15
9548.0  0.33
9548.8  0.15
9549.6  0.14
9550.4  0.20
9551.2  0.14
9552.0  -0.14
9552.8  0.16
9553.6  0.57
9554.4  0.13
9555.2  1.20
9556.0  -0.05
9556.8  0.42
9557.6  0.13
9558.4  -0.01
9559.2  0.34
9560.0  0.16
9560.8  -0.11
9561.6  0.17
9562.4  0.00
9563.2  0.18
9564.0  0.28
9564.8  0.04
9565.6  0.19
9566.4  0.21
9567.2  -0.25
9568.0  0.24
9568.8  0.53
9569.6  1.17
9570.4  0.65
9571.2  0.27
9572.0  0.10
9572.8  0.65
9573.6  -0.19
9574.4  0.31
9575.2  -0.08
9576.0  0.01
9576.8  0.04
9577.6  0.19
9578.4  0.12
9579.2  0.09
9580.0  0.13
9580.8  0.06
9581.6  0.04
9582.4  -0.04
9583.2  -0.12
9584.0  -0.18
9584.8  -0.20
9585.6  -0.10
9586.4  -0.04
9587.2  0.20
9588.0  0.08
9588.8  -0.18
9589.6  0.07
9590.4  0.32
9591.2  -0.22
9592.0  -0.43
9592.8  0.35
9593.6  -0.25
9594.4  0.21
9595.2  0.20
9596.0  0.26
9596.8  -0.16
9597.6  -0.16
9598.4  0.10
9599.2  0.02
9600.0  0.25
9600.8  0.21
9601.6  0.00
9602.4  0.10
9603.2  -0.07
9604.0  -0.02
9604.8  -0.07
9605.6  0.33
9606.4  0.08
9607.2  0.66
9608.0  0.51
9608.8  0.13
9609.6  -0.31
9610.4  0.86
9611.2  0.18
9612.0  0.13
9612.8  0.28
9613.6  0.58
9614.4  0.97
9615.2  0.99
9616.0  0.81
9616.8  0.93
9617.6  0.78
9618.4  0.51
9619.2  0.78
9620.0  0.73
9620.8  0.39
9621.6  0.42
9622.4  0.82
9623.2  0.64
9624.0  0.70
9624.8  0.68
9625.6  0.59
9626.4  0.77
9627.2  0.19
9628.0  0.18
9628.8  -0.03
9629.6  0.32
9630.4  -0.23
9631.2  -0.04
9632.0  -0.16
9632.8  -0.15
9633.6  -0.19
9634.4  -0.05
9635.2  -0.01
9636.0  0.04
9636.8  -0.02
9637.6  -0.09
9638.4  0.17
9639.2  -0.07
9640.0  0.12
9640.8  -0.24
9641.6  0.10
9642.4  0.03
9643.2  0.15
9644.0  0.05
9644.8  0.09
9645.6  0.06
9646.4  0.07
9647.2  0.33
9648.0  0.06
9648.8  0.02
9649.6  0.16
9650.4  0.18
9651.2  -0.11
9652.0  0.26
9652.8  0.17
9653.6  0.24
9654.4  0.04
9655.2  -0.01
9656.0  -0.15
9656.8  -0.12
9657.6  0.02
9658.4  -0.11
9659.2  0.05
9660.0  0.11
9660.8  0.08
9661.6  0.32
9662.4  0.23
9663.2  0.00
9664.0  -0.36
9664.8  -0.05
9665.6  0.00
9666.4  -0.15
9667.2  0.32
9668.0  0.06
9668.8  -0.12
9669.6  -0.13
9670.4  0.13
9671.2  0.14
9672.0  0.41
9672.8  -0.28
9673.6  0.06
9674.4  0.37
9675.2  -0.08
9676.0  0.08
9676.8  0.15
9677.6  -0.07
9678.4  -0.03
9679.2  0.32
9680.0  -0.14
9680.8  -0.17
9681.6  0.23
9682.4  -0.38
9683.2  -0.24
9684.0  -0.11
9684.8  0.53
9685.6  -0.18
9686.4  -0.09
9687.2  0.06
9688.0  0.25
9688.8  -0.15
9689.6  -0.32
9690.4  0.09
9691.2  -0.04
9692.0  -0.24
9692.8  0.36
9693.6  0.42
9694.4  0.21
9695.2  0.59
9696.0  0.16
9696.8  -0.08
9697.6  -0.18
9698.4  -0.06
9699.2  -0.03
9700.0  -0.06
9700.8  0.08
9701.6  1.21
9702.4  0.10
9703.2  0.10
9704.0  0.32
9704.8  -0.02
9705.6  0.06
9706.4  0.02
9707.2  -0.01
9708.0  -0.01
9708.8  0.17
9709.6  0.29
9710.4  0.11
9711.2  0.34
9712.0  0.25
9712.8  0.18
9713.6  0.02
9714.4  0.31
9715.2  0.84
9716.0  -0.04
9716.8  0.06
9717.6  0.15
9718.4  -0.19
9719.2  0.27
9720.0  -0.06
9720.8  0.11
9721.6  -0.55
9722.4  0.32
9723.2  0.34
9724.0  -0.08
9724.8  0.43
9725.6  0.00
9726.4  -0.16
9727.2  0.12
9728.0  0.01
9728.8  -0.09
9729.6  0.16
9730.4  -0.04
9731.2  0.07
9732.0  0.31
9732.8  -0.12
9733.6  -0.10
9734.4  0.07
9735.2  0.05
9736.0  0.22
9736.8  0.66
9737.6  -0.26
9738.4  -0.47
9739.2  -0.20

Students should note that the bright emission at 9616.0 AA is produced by [O II] 3727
